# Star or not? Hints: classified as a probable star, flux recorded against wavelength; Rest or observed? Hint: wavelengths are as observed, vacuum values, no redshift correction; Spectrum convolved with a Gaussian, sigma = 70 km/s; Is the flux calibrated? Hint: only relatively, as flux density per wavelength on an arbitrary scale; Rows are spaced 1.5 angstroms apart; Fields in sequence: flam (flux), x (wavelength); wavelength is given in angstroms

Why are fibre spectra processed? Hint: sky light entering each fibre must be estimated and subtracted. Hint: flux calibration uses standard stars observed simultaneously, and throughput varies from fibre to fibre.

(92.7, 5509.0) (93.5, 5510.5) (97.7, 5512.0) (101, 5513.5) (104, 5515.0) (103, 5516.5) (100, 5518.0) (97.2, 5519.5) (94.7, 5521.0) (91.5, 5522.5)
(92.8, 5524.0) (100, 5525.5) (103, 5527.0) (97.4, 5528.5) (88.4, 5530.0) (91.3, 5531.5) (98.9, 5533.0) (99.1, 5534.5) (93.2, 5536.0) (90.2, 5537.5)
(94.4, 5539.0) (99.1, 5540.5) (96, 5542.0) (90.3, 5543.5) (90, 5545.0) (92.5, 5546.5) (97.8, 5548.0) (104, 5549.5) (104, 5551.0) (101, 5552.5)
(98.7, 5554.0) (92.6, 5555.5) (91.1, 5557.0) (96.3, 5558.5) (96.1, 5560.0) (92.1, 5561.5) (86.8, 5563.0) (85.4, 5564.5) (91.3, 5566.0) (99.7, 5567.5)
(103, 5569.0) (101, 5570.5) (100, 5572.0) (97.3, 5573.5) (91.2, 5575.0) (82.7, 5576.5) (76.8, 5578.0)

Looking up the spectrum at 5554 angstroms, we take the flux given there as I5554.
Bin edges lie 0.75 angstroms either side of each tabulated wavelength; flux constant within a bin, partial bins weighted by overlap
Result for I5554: 98.7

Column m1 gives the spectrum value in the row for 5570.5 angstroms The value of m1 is 101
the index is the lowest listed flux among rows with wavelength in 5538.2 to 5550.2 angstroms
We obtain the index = 90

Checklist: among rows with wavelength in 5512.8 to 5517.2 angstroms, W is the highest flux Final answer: 104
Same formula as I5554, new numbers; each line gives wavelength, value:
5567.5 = 99.7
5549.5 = 104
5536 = 93.2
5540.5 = 99.1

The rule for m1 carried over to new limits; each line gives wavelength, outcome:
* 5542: 96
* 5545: 90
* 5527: 103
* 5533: 98.9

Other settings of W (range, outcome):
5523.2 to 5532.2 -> 103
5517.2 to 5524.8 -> 100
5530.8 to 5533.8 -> 98.9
